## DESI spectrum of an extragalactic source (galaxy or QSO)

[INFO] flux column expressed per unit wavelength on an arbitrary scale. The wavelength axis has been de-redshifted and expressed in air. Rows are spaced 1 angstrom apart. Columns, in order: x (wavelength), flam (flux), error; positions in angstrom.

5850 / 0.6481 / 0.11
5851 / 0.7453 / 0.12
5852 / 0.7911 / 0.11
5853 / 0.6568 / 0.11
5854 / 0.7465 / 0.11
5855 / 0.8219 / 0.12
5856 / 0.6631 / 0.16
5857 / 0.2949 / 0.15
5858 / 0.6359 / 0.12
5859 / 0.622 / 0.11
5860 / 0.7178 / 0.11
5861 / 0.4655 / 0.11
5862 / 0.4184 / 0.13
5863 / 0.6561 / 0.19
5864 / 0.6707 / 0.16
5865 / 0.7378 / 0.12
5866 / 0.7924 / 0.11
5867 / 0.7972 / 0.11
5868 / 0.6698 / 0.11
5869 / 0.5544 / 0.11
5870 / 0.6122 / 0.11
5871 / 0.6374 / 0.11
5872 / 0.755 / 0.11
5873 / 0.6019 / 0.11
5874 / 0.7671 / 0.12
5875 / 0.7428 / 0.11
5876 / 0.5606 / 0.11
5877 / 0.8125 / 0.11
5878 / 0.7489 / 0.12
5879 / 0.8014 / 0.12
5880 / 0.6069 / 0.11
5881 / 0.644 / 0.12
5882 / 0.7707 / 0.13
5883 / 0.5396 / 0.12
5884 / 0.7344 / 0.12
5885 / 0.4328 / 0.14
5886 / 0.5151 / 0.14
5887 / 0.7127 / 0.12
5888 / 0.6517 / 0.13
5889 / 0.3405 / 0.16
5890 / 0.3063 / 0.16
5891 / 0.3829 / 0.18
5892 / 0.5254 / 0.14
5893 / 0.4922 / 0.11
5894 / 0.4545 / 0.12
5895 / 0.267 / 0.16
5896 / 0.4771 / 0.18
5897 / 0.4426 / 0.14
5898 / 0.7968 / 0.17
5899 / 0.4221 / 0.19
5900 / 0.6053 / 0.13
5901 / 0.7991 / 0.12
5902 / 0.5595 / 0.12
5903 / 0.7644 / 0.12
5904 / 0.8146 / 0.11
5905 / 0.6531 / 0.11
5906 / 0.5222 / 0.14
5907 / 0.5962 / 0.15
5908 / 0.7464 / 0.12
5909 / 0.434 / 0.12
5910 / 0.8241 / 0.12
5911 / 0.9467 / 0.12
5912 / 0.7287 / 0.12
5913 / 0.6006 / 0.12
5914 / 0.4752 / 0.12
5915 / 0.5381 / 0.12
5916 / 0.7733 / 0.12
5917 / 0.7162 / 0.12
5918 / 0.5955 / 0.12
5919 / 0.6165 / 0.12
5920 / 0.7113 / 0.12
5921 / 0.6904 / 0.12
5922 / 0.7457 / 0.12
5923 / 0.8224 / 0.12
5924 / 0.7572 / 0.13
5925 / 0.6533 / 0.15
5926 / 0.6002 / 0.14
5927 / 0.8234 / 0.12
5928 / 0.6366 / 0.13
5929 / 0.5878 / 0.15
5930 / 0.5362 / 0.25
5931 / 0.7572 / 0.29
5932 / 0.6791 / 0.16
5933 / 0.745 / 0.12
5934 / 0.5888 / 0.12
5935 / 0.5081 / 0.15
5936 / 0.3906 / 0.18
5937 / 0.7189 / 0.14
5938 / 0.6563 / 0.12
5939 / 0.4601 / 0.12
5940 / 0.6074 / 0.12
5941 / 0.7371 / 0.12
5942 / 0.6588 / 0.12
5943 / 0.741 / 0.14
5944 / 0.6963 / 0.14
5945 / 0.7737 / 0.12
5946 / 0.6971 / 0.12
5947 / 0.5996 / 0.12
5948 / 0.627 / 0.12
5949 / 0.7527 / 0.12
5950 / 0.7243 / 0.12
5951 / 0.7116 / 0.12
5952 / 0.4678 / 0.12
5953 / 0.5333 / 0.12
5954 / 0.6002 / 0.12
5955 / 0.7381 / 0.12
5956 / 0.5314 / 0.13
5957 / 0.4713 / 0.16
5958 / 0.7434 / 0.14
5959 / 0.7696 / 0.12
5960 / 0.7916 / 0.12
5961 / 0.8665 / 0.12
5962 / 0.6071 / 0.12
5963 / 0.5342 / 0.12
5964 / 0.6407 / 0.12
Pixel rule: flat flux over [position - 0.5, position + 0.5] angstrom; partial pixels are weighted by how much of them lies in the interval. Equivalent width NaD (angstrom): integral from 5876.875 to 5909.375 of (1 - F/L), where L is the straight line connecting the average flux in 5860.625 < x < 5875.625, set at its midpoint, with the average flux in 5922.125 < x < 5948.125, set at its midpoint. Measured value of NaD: 3.6 angstrom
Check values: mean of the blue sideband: 0.659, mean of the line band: 0.585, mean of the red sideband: 0.658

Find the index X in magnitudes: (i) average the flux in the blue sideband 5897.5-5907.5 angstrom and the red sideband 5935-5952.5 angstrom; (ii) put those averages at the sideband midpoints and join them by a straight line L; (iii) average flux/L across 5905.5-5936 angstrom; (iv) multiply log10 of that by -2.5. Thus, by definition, -0.02 mag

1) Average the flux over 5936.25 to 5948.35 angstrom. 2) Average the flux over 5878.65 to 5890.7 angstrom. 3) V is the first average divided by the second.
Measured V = 1.13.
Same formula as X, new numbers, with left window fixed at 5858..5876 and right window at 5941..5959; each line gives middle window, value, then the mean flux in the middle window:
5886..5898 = 0.35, 0.476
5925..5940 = 0.06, 0.621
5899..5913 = -0.04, 0.679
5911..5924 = -0.04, 0.682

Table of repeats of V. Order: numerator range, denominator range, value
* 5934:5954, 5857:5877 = 0.98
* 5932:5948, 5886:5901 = 1.27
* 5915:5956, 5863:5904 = 1.07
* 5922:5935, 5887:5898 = 1.46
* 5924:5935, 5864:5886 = 0.97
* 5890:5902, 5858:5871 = 0.79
